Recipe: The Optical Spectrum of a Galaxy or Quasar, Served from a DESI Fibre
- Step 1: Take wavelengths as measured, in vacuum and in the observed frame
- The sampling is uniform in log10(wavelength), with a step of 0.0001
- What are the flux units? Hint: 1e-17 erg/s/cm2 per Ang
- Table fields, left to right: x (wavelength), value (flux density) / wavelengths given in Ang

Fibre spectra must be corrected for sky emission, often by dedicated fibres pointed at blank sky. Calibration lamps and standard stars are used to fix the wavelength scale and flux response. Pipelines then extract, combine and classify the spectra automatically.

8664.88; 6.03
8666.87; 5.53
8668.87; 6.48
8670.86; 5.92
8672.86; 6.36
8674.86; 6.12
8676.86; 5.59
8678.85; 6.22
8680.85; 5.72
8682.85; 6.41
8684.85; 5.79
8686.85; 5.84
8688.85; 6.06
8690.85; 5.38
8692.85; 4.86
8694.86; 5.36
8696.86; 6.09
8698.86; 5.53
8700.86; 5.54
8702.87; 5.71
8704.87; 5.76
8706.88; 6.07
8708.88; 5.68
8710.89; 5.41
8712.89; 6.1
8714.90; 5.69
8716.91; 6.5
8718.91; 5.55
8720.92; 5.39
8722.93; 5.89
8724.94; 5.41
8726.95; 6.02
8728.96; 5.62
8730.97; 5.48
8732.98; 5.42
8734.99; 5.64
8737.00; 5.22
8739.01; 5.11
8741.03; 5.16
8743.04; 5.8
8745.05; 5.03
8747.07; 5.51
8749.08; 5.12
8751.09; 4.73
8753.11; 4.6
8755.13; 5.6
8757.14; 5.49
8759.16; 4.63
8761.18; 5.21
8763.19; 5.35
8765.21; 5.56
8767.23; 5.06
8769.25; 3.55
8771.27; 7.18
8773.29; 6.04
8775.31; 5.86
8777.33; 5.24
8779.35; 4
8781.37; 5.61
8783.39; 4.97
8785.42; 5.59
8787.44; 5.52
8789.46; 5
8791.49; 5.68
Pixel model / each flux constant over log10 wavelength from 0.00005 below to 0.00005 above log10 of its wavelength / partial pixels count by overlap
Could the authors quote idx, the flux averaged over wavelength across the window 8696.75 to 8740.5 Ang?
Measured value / 5.66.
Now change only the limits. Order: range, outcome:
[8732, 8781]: 5.26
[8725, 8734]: 5.61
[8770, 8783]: 5.58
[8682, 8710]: 5.71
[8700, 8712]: 5.7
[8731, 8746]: 5.35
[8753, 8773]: 5.28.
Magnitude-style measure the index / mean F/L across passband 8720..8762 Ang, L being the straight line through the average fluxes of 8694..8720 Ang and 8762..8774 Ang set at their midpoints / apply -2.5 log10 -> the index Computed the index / 0.05 mag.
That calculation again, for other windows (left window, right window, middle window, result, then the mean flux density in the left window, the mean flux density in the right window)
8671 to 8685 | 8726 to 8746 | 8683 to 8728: 0.006 mag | 6.04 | 5.45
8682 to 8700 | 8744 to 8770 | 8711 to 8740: -0.055 mag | 5.7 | 5.05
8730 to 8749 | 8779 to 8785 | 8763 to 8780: -0.048 mag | 5.36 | 5.02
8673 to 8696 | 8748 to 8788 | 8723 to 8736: -0.025 mag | 5.78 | 5.24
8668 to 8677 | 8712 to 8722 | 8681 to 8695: 0.064 mag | 6.14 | 5.84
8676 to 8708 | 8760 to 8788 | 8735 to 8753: 0.057 mag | 5.75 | 5.33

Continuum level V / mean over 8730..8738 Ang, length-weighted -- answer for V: 5.44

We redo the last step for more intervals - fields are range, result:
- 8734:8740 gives 5.33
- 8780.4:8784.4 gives 5.29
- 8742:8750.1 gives 5.37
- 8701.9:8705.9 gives 5.74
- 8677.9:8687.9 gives 5.99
